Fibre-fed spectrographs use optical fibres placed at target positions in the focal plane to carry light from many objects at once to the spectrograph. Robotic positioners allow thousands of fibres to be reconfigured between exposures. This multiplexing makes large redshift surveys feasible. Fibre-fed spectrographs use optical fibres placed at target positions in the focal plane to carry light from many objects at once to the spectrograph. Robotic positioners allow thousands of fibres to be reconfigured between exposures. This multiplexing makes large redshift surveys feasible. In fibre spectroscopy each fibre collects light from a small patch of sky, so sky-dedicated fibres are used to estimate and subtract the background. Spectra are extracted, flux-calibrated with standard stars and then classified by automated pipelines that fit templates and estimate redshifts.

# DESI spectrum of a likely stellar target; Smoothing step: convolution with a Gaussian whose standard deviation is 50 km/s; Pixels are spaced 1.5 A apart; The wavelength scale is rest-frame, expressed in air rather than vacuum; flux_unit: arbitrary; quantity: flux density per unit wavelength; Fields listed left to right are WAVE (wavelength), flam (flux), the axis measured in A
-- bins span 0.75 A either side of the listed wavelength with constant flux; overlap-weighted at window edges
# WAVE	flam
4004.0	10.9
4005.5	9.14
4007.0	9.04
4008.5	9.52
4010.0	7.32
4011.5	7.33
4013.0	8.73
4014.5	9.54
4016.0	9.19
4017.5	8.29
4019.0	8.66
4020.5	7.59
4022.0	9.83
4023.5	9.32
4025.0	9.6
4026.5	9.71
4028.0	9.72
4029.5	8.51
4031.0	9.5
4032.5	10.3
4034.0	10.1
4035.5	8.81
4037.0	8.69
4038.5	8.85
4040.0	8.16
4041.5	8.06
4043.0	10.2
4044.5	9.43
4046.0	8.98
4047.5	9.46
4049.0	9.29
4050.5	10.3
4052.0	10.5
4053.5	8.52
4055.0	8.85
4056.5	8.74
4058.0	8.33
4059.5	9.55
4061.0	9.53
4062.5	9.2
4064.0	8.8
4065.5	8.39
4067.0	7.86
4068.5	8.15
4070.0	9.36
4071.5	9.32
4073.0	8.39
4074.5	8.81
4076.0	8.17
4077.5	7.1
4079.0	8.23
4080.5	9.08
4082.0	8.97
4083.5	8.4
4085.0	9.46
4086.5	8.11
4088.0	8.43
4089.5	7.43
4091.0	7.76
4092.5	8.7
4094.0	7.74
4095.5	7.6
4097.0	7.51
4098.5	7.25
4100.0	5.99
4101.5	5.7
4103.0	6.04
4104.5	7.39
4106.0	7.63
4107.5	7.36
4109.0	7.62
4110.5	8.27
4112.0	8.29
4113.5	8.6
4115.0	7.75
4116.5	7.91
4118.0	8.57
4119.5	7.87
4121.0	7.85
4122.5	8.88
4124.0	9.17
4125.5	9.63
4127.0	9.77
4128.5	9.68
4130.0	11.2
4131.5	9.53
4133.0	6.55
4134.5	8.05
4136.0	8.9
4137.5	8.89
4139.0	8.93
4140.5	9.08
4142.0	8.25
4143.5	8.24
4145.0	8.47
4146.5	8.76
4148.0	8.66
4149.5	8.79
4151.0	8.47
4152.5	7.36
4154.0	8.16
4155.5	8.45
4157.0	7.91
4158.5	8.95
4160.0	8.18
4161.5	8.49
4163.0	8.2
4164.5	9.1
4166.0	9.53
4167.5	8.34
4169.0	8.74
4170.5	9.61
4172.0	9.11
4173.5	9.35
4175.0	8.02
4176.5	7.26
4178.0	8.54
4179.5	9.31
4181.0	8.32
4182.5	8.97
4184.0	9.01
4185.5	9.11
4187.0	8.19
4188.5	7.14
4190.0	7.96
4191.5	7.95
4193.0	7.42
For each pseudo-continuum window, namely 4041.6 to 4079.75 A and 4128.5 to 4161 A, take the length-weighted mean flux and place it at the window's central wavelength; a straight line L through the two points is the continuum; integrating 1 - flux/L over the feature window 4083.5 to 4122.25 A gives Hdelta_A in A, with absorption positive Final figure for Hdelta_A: 4.48 A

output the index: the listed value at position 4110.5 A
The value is 8.27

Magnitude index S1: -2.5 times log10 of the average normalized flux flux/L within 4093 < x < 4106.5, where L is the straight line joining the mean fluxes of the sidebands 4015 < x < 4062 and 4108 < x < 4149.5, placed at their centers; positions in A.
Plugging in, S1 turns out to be 0.25 mag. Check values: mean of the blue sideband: 9.18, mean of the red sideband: 8.64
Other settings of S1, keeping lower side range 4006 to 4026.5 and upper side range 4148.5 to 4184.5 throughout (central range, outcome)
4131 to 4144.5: 0.02 mag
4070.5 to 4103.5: 0.10 mag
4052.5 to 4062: -0.03 mag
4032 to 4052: -0.07 mag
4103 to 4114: 0.12 mag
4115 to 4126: 0.02 mag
